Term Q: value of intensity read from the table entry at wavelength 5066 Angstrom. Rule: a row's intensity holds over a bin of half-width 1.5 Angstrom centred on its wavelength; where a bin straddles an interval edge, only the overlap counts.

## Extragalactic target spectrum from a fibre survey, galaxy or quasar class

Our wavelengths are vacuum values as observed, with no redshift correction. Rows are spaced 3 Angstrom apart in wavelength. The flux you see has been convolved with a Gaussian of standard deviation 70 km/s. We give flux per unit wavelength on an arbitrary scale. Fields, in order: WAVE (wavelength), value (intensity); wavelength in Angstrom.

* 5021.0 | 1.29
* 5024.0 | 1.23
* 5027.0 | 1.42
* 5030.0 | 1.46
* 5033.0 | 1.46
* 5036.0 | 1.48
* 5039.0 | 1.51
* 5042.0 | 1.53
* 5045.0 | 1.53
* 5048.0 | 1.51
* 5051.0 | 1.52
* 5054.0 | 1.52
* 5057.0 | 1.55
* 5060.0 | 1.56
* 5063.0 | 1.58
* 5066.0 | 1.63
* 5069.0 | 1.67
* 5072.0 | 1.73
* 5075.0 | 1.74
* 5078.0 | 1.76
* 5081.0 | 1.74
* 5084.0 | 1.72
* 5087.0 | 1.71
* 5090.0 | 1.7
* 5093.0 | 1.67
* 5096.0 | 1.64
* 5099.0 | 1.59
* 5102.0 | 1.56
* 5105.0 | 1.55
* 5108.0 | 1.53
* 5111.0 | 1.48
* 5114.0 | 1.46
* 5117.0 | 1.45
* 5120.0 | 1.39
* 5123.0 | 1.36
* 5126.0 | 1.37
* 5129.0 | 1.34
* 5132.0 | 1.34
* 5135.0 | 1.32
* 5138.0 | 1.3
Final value 1.63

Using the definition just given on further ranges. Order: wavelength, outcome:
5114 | 1.46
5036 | 1.48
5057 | 1.55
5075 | 1.74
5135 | 1.32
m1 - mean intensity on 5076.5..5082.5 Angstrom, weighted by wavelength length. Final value 1.75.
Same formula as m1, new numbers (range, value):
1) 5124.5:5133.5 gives 1.35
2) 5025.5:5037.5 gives 1.46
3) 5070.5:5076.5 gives 1.74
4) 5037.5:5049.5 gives 1.52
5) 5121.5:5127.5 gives 1.37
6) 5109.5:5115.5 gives 1.47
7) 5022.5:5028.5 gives 1.32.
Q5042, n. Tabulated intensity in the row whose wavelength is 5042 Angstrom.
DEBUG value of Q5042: 1.53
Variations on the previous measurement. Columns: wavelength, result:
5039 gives 1.51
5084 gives 1.72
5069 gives 1.67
